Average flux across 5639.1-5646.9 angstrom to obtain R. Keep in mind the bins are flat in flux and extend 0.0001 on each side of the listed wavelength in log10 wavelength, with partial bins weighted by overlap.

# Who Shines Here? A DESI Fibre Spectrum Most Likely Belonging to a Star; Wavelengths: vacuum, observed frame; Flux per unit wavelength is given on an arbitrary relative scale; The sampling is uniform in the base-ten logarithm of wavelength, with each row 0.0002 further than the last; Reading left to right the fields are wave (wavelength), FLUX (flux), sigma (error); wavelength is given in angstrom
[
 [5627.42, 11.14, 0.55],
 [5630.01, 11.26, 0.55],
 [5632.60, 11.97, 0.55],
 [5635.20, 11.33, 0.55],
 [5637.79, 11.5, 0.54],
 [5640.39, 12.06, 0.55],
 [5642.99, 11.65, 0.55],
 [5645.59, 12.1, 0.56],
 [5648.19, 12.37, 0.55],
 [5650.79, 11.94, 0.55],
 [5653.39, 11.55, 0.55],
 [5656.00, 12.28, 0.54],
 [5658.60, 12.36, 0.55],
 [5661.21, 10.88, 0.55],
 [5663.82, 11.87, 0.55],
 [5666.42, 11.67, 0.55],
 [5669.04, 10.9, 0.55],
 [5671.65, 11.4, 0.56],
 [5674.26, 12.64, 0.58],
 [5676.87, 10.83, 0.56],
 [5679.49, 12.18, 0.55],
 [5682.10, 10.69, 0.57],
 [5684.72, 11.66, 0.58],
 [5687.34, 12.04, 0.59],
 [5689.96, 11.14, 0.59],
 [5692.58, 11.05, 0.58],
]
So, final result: 11.9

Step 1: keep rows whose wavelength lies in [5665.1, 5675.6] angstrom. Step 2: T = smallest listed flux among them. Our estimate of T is 10.9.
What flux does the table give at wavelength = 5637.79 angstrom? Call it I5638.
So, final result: 11.5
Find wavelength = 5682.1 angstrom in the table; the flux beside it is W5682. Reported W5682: 10.69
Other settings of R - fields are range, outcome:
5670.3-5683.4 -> 11.6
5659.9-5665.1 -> 11.4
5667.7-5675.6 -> 11.6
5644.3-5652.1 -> 12.1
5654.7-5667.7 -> 11.8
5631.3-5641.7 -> 11.7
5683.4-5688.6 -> 11.8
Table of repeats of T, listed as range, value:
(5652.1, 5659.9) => 11.55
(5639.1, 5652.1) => 11.65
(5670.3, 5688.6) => 10.69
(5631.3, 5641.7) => 11.33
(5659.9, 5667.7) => 10.88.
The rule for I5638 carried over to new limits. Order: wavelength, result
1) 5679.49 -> 12.18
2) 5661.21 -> 10.88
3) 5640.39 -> 12.06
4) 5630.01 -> 11.26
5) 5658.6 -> 12.36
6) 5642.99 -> 11.65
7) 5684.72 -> 11.66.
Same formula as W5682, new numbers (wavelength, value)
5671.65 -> 11.4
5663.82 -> 11.87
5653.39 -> 11.55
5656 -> 12.28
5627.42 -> 11.14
